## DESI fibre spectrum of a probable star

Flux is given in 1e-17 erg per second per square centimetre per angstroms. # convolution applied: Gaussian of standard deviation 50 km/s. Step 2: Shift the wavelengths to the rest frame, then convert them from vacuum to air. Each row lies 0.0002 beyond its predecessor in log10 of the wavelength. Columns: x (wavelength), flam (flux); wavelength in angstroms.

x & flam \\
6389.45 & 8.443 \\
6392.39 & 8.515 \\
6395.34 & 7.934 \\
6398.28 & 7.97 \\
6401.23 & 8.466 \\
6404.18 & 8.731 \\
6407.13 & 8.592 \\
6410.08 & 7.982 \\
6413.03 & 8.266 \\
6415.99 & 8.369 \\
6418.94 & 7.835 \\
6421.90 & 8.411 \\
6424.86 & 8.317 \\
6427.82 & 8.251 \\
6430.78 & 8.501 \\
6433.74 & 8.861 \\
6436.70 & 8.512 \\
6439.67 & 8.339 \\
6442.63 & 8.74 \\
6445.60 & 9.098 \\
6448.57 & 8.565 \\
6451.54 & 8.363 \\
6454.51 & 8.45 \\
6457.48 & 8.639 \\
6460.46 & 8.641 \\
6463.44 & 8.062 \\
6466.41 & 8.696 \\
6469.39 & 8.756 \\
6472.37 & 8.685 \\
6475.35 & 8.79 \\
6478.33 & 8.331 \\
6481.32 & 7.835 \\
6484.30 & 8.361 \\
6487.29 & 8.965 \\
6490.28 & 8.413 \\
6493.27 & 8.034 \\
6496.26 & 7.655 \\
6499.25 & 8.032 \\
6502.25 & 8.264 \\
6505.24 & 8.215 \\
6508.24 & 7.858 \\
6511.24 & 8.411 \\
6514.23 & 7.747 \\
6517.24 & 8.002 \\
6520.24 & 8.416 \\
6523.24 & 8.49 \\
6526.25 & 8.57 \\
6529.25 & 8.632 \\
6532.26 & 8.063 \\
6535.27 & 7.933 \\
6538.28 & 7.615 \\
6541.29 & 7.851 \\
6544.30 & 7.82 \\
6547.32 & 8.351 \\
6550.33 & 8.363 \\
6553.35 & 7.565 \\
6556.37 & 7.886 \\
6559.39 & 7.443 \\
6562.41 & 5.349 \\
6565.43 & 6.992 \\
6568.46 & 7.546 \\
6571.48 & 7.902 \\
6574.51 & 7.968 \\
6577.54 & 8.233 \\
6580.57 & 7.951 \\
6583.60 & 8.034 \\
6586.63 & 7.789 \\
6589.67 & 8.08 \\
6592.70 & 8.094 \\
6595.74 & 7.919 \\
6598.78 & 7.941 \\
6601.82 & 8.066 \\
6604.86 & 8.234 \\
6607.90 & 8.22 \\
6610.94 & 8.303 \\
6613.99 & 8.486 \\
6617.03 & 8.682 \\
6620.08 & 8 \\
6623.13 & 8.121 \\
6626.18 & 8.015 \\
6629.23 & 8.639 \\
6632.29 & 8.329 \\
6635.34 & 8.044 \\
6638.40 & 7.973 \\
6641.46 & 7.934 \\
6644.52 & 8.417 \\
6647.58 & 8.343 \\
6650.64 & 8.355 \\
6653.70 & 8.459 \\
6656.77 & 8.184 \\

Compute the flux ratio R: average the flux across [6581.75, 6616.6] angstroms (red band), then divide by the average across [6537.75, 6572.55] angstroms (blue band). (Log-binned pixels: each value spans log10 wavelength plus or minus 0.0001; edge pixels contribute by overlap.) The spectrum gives 1.08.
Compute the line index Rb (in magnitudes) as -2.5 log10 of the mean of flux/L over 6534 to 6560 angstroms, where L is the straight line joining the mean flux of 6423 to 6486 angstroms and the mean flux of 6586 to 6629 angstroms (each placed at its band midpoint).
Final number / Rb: 0.06 mag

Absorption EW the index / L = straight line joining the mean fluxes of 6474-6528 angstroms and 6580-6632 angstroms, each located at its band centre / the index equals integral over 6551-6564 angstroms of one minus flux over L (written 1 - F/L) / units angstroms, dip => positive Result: 1.7 angstroms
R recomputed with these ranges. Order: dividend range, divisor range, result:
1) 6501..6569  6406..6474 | 0.93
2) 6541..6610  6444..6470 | 0.91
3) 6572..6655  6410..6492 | 0.96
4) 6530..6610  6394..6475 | 0.93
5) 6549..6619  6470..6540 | 0.96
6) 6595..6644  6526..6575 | 1.06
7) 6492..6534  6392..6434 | 0.98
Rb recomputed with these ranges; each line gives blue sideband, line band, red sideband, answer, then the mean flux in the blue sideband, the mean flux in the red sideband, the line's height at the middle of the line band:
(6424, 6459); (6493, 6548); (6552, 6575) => -0.05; 8.56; 7.3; 7.74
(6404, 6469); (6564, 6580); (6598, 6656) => 0.08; 8.46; 8.24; 8.31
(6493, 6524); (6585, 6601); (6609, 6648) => 0.03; 8.1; 8.25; 8.2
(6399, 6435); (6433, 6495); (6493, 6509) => -0.05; 8.37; 8.01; 8.17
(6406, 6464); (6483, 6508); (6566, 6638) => 0.01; 8.44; 8.1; 8.32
